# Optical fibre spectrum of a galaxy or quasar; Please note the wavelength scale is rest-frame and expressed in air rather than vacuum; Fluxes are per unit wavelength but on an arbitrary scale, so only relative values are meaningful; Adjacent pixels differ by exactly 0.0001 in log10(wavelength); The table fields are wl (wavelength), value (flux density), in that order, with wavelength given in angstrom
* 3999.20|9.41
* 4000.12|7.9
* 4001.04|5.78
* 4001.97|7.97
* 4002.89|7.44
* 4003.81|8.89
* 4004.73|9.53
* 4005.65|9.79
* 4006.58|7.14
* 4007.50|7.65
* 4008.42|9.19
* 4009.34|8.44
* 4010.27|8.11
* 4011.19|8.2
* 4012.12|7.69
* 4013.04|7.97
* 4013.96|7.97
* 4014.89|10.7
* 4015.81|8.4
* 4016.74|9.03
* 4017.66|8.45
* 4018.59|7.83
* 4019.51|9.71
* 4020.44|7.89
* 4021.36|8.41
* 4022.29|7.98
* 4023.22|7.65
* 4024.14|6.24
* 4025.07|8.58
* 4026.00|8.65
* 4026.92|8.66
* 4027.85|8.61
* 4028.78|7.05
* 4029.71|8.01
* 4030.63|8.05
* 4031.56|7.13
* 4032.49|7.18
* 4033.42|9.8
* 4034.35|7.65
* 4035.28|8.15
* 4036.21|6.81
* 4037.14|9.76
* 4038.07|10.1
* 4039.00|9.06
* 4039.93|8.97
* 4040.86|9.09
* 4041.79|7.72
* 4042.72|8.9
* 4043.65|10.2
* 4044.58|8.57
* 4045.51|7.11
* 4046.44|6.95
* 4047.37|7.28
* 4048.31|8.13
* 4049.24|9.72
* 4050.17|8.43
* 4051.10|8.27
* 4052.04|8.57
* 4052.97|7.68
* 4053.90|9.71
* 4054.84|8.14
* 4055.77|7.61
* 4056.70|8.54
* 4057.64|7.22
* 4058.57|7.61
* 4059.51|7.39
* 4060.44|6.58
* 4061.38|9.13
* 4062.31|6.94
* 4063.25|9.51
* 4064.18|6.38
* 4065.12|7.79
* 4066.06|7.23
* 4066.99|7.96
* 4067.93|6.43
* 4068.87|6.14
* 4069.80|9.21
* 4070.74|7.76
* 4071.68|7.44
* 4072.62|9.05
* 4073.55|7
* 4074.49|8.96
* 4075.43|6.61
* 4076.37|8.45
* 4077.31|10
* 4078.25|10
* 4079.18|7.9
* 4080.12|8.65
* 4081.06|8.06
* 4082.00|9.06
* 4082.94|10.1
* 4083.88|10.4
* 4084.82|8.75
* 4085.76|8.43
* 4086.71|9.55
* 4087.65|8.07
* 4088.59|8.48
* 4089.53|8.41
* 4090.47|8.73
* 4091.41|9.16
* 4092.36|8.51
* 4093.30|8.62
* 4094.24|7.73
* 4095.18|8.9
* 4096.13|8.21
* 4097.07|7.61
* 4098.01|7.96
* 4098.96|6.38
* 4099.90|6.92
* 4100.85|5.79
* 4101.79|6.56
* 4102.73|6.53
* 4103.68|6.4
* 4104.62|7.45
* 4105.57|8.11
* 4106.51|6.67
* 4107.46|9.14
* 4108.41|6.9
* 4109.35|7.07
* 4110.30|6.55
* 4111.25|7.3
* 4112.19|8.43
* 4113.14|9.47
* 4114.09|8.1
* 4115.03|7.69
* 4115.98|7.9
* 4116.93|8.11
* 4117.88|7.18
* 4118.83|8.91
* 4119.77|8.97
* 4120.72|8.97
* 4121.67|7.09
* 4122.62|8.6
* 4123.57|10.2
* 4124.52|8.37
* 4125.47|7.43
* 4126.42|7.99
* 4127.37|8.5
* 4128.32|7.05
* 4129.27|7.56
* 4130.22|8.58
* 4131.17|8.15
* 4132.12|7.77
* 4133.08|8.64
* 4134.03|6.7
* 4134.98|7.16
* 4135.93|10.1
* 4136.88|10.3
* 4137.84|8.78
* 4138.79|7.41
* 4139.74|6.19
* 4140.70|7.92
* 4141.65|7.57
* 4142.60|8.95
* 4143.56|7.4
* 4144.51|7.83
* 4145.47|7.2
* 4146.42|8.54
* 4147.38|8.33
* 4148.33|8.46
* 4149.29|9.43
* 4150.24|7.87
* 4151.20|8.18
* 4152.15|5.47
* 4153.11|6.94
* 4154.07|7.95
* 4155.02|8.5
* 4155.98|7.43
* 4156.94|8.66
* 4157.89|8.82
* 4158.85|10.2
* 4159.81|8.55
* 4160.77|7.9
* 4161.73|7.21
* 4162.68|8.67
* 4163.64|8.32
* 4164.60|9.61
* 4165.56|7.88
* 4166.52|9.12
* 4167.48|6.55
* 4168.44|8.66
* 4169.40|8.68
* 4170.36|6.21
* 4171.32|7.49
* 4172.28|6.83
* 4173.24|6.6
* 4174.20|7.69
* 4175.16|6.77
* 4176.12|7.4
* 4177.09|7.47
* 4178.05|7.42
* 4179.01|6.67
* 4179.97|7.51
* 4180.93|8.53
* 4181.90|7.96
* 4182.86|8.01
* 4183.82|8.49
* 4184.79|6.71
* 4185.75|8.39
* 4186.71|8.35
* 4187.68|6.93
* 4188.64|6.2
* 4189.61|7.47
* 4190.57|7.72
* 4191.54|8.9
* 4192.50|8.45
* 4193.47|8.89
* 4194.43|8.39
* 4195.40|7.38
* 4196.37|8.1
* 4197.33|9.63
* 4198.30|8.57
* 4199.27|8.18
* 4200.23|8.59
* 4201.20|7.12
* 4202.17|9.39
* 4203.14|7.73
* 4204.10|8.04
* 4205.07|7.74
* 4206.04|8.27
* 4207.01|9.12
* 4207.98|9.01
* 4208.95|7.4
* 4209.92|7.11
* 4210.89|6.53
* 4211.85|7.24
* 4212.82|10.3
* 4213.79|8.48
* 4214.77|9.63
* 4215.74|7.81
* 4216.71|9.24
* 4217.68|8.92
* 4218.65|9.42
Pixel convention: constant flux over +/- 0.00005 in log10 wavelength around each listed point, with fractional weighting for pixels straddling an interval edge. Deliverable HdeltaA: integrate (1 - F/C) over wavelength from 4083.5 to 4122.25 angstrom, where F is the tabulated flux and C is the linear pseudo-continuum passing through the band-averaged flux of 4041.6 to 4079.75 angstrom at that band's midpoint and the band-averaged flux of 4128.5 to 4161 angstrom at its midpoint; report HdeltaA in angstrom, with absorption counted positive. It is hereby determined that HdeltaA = 0.6 angstrom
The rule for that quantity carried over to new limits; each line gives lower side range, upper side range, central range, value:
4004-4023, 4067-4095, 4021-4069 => 2.29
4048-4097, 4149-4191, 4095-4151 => 0.92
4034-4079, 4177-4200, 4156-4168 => -0.64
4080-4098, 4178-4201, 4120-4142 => 0.65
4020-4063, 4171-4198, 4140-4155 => -0.03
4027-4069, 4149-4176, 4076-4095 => -1.94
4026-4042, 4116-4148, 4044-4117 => 2.19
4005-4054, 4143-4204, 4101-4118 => 1.30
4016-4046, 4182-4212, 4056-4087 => 0.31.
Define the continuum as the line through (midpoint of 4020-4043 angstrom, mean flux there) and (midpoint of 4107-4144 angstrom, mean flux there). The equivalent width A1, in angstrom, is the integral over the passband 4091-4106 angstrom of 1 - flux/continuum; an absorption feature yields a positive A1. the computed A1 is 1.1 angstrom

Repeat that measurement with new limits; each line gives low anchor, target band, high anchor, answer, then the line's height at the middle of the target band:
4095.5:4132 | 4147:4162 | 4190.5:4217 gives -0.21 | 8.02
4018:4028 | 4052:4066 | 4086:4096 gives 0.87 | 8.4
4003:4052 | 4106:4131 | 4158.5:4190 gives -0.12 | 7.99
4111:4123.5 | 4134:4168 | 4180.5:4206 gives 0.26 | 8.2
